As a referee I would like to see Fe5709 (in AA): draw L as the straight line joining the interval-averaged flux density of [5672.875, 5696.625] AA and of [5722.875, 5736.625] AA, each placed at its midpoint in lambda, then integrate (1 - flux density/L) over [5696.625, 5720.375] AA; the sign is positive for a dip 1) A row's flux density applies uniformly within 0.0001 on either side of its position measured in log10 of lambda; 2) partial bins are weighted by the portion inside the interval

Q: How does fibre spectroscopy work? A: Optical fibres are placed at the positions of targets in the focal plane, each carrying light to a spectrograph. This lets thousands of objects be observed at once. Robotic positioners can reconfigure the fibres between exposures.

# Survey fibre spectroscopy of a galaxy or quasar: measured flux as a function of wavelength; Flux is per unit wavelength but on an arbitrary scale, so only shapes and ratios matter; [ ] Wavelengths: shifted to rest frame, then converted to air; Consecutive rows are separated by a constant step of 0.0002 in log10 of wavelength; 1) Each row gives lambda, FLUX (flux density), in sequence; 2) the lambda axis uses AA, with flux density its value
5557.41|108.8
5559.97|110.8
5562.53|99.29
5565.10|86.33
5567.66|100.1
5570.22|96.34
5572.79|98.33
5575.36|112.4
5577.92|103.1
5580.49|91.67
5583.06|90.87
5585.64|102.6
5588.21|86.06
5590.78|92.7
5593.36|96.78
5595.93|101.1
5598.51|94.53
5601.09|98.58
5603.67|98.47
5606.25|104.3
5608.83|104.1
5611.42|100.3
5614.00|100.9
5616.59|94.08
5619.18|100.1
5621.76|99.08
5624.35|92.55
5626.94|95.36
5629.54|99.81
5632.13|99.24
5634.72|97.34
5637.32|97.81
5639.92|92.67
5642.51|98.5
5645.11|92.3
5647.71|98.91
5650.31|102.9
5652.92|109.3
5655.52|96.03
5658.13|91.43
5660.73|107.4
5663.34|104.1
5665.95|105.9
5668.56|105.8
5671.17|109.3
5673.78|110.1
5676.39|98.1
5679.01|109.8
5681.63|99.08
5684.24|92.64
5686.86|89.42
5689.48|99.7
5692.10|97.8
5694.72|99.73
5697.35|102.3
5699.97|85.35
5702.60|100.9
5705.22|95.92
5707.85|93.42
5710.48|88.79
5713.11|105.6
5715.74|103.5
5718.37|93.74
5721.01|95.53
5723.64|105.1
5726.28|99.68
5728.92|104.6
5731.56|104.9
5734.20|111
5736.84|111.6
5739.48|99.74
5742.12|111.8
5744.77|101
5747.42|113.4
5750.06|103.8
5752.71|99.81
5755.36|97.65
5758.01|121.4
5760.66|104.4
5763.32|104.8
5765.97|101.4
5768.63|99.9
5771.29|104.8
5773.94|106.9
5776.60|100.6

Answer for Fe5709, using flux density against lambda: 1.4 AA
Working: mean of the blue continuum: 99.5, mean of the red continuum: 106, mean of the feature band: 96.5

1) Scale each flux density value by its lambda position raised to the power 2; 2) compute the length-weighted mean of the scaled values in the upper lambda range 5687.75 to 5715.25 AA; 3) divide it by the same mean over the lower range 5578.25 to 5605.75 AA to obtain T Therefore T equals 1.1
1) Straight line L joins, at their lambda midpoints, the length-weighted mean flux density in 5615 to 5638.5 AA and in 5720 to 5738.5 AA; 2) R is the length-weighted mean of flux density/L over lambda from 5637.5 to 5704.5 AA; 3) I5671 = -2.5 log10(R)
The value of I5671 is 0.01 mag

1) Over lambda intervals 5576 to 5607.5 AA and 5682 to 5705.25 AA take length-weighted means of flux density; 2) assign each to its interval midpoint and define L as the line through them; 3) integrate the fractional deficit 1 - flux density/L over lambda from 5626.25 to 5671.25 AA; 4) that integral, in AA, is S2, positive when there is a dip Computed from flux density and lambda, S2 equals -1.6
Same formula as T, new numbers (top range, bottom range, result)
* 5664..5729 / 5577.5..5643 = 1.06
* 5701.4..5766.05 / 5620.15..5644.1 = 1.10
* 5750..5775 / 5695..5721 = 1.10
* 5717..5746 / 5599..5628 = 1.09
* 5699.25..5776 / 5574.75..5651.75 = 1.10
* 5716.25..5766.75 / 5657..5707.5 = 1.07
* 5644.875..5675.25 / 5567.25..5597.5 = 1.09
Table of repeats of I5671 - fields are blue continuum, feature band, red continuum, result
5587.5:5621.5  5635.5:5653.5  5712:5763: 0.02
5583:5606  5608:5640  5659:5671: 0.02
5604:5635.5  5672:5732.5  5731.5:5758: 0.05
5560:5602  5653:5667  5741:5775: -0.01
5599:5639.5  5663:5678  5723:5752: -0.04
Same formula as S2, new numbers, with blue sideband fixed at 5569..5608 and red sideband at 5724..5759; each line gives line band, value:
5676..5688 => 0.58 AA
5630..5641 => 0.36 AA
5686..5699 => 0.71 AA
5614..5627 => 0.37 AA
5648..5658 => 0.03 AA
